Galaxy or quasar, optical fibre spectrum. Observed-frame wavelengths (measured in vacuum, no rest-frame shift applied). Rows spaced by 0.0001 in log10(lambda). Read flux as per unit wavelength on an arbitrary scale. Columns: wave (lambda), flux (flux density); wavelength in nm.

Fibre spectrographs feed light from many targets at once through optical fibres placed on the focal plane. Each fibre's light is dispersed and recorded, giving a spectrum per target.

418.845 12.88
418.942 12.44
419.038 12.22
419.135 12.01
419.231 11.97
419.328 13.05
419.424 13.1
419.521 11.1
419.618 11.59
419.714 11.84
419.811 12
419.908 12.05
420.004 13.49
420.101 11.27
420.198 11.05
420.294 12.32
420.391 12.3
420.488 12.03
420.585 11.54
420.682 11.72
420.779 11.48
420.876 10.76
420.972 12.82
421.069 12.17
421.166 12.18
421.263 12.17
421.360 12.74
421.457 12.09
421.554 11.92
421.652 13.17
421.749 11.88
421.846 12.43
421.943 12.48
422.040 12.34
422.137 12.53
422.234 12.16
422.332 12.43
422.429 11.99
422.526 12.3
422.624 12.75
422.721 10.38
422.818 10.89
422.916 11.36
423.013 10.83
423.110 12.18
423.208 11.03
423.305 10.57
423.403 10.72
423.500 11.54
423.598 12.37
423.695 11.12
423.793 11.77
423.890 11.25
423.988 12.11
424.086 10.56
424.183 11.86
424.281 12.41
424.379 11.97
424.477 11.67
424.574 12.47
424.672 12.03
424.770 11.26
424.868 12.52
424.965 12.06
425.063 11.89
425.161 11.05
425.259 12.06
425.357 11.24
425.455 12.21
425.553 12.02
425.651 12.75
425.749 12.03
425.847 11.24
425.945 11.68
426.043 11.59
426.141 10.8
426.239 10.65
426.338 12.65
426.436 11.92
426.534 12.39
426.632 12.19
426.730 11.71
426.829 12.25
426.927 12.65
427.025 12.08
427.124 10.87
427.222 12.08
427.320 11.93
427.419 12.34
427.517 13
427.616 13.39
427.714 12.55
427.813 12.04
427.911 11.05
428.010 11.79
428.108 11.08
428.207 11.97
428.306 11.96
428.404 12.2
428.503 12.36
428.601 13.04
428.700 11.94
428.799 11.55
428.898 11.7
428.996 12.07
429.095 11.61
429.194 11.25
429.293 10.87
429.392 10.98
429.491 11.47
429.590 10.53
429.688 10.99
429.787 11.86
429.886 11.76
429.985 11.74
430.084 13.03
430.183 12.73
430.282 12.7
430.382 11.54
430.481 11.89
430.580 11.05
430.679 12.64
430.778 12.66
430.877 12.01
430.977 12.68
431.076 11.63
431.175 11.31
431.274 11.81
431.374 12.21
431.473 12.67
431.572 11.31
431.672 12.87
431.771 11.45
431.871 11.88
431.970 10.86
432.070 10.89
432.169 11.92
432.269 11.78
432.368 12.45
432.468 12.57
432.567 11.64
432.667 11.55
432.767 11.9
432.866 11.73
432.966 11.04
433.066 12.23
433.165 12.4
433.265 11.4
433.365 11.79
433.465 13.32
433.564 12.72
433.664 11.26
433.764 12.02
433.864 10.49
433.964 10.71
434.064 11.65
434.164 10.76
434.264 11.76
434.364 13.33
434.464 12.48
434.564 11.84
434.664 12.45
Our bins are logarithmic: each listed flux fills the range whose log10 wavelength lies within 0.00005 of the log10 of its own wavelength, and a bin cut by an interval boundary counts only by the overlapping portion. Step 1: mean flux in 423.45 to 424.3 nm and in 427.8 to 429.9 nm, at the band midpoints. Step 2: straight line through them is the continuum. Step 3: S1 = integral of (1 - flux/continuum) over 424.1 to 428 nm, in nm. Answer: -0.10 nm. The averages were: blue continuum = 11.6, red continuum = 11.6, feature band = 11.9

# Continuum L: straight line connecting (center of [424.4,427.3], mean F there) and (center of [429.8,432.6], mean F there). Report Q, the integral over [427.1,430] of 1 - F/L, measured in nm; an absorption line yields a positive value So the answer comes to 0.03 nm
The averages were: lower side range 11.9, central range 11.8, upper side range 12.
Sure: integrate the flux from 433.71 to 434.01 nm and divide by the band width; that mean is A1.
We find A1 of 11.1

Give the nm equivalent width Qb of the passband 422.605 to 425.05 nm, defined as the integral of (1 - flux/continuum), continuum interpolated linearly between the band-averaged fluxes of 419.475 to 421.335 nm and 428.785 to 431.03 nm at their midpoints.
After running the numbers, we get 0.06 nm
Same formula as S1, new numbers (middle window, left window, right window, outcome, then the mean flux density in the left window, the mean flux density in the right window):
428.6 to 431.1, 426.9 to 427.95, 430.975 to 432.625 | 0.037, 12.2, 11.9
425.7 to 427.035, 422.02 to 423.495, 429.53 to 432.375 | -0.012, 11.6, 11.9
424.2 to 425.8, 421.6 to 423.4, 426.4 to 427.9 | 0.008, 11.8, 12.2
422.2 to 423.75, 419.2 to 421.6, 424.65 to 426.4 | 0.047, 12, 11.8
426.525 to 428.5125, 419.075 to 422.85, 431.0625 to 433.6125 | -0.017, 12.1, 11.9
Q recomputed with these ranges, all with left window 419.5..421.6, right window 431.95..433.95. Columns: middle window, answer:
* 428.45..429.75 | 0.03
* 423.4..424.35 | 0.02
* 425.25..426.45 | 0.01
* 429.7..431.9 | -0.04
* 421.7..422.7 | -0.03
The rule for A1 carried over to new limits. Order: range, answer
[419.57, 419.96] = 11.9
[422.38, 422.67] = 12.3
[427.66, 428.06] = 11.9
